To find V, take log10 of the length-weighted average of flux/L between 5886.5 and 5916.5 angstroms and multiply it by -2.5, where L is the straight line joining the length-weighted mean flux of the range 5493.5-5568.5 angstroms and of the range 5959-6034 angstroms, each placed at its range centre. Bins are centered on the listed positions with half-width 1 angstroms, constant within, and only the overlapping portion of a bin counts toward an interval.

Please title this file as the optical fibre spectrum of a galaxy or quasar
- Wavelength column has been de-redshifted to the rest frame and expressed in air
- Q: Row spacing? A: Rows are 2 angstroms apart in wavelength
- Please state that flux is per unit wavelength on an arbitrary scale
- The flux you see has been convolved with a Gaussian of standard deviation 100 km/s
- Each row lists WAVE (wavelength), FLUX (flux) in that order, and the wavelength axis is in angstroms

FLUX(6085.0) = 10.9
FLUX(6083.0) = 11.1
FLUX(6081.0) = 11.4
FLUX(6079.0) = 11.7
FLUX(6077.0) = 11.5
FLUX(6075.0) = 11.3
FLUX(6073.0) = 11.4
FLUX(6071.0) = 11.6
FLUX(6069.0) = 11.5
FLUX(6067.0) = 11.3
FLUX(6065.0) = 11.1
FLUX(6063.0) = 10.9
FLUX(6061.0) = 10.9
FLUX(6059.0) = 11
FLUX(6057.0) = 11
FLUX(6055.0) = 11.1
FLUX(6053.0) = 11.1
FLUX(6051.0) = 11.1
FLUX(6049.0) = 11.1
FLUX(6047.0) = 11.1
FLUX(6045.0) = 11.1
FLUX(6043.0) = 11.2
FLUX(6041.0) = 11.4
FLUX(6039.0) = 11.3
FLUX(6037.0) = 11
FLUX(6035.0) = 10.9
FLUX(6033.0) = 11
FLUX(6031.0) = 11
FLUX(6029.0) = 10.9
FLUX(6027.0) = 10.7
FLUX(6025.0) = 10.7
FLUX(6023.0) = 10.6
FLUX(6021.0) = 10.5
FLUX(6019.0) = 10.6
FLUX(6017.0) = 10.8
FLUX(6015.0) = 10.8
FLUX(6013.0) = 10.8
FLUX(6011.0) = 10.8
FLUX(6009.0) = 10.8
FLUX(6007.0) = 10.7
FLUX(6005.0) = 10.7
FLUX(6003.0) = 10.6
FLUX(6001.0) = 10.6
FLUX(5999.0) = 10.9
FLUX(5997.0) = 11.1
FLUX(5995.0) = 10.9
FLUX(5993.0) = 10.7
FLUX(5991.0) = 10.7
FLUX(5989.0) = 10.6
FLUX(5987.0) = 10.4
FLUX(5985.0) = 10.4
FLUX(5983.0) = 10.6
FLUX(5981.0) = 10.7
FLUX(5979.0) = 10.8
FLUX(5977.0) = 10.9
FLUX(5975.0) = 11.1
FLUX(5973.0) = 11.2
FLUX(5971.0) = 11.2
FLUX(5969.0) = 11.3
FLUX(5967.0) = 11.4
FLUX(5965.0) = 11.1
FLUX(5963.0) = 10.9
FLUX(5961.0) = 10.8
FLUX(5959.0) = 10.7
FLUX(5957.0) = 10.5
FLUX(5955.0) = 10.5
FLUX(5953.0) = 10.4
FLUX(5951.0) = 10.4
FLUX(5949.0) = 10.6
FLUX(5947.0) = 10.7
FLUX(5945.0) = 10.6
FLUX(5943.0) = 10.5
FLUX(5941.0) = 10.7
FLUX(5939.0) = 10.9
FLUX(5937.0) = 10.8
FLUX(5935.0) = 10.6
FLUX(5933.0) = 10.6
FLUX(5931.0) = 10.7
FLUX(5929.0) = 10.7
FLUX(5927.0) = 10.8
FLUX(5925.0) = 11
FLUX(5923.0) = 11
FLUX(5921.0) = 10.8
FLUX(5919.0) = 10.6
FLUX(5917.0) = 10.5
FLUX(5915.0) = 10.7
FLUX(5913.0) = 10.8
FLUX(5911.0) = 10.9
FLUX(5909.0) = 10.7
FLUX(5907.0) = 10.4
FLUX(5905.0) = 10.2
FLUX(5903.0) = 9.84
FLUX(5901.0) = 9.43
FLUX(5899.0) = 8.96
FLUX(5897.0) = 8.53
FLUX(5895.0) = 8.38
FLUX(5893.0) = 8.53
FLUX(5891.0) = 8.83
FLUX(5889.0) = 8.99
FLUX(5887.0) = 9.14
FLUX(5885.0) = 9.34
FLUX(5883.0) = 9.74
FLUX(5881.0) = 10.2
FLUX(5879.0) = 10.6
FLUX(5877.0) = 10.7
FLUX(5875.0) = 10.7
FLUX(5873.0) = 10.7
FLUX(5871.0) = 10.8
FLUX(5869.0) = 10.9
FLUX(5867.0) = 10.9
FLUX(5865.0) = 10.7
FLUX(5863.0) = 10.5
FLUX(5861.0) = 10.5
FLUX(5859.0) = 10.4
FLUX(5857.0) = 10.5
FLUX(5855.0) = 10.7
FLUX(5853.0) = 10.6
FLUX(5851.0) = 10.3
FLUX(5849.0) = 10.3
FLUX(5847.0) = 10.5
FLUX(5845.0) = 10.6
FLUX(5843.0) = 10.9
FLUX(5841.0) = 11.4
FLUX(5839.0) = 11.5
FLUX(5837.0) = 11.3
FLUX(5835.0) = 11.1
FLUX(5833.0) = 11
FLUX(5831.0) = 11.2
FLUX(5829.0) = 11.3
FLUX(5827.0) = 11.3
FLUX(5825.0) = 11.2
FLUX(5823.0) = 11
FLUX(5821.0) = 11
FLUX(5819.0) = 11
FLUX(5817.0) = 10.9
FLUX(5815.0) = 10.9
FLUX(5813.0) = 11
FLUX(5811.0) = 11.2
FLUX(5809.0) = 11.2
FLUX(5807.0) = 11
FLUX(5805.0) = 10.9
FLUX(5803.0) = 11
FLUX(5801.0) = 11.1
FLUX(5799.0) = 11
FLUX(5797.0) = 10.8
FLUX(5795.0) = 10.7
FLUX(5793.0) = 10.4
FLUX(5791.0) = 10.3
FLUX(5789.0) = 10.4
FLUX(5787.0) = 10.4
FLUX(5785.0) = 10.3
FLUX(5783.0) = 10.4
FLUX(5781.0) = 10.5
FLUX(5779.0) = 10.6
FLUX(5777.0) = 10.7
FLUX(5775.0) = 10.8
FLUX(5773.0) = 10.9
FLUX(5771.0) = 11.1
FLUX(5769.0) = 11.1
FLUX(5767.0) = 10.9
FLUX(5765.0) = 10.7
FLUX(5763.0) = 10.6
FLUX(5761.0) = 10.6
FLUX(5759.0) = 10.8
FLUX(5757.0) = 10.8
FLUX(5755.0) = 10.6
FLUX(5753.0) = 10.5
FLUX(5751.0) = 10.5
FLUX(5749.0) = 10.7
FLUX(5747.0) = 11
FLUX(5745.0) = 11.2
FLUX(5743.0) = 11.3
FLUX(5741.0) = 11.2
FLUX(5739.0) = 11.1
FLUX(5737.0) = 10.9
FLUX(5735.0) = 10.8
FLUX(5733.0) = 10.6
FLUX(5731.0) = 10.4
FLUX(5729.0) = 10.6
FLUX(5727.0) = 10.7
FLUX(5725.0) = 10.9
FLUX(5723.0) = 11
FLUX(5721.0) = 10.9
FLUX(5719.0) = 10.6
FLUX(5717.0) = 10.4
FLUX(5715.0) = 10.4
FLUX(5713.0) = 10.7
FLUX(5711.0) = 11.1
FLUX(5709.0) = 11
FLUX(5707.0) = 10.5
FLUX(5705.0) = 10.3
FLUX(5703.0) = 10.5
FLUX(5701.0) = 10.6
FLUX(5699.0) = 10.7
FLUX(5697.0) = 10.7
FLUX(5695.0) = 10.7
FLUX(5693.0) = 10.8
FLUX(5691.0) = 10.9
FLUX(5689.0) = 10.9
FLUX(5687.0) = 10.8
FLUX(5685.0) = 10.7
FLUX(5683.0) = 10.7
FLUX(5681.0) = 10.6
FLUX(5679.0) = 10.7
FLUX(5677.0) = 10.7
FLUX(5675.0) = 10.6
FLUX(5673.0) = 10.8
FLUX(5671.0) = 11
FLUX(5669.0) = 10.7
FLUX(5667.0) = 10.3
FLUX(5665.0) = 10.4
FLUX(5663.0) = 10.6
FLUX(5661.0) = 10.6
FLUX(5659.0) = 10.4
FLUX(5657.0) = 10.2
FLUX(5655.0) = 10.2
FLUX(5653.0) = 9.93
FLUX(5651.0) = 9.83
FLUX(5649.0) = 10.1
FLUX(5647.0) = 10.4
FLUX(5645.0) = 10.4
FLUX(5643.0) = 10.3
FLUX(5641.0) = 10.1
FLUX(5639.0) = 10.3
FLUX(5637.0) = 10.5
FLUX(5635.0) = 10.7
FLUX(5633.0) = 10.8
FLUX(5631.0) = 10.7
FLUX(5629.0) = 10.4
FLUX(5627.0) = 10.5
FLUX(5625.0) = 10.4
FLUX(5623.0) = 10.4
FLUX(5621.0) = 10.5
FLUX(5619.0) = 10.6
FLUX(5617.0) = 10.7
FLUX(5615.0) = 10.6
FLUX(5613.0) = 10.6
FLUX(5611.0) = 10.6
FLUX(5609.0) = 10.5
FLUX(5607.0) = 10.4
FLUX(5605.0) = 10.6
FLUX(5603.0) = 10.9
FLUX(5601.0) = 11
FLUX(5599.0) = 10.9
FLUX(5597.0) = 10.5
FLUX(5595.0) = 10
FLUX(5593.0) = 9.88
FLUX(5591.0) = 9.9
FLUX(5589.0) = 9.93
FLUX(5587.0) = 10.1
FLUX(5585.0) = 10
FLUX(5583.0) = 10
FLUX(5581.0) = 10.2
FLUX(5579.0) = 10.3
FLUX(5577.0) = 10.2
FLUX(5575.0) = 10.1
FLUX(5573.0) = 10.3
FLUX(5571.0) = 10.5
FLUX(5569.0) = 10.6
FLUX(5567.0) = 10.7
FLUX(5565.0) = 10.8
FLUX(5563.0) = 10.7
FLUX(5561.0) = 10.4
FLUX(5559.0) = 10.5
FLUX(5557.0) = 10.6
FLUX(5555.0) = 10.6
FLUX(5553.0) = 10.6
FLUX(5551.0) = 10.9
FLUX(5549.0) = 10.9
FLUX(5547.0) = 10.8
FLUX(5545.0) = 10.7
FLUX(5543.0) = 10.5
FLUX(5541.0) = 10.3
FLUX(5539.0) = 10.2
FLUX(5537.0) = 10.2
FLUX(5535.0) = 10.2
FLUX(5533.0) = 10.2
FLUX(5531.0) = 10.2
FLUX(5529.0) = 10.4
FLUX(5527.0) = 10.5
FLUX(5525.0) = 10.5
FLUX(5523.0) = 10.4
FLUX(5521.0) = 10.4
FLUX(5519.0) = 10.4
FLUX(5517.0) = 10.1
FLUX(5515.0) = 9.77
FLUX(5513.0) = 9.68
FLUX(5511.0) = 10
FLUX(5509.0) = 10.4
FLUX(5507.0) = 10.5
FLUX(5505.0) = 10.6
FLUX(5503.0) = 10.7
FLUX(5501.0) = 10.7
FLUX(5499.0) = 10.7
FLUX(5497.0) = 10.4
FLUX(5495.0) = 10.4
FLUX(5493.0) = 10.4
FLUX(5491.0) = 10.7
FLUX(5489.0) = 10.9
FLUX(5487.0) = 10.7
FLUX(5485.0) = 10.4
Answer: 0.12 mag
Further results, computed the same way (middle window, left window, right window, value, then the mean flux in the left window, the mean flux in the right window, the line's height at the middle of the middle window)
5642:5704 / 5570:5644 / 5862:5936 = -0.02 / 10.4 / 10.2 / 10.4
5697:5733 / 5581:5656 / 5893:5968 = -0.03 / 10.4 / 10.5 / 10.4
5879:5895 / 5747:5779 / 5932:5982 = 0.16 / 10.8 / 10.8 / 10.8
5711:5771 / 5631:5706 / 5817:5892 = -0.02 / 10.5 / 10.6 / 10.6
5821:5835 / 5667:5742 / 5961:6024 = -0.04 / 10.7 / 10.8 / 10.8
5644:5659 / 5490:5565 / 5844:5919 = 0.02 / 10.4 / 10.1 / 10.3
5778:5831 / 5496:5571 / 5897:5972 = -0.03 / 10.5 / 10.6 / 10.6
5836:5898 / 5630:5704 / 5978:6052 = 0.05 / 10.5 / 10.8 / 10.7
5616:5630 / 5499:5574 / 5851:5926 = -0.01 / 10.4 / 10.2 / 10.4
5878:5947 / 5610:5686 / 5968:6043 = 0.06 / 10.5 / 10.8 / 10.7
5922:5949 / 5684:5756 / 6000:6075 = 0.02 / 10.8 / 11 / 10.9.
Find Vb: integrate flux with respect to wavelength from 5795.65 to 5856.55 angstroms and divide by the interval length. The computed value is 11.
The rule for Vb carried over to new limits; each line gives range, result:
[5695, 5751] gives 10.8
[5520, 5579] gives 10.5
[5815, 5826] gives 11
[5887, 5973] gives 10.4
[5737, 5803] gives 10.8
